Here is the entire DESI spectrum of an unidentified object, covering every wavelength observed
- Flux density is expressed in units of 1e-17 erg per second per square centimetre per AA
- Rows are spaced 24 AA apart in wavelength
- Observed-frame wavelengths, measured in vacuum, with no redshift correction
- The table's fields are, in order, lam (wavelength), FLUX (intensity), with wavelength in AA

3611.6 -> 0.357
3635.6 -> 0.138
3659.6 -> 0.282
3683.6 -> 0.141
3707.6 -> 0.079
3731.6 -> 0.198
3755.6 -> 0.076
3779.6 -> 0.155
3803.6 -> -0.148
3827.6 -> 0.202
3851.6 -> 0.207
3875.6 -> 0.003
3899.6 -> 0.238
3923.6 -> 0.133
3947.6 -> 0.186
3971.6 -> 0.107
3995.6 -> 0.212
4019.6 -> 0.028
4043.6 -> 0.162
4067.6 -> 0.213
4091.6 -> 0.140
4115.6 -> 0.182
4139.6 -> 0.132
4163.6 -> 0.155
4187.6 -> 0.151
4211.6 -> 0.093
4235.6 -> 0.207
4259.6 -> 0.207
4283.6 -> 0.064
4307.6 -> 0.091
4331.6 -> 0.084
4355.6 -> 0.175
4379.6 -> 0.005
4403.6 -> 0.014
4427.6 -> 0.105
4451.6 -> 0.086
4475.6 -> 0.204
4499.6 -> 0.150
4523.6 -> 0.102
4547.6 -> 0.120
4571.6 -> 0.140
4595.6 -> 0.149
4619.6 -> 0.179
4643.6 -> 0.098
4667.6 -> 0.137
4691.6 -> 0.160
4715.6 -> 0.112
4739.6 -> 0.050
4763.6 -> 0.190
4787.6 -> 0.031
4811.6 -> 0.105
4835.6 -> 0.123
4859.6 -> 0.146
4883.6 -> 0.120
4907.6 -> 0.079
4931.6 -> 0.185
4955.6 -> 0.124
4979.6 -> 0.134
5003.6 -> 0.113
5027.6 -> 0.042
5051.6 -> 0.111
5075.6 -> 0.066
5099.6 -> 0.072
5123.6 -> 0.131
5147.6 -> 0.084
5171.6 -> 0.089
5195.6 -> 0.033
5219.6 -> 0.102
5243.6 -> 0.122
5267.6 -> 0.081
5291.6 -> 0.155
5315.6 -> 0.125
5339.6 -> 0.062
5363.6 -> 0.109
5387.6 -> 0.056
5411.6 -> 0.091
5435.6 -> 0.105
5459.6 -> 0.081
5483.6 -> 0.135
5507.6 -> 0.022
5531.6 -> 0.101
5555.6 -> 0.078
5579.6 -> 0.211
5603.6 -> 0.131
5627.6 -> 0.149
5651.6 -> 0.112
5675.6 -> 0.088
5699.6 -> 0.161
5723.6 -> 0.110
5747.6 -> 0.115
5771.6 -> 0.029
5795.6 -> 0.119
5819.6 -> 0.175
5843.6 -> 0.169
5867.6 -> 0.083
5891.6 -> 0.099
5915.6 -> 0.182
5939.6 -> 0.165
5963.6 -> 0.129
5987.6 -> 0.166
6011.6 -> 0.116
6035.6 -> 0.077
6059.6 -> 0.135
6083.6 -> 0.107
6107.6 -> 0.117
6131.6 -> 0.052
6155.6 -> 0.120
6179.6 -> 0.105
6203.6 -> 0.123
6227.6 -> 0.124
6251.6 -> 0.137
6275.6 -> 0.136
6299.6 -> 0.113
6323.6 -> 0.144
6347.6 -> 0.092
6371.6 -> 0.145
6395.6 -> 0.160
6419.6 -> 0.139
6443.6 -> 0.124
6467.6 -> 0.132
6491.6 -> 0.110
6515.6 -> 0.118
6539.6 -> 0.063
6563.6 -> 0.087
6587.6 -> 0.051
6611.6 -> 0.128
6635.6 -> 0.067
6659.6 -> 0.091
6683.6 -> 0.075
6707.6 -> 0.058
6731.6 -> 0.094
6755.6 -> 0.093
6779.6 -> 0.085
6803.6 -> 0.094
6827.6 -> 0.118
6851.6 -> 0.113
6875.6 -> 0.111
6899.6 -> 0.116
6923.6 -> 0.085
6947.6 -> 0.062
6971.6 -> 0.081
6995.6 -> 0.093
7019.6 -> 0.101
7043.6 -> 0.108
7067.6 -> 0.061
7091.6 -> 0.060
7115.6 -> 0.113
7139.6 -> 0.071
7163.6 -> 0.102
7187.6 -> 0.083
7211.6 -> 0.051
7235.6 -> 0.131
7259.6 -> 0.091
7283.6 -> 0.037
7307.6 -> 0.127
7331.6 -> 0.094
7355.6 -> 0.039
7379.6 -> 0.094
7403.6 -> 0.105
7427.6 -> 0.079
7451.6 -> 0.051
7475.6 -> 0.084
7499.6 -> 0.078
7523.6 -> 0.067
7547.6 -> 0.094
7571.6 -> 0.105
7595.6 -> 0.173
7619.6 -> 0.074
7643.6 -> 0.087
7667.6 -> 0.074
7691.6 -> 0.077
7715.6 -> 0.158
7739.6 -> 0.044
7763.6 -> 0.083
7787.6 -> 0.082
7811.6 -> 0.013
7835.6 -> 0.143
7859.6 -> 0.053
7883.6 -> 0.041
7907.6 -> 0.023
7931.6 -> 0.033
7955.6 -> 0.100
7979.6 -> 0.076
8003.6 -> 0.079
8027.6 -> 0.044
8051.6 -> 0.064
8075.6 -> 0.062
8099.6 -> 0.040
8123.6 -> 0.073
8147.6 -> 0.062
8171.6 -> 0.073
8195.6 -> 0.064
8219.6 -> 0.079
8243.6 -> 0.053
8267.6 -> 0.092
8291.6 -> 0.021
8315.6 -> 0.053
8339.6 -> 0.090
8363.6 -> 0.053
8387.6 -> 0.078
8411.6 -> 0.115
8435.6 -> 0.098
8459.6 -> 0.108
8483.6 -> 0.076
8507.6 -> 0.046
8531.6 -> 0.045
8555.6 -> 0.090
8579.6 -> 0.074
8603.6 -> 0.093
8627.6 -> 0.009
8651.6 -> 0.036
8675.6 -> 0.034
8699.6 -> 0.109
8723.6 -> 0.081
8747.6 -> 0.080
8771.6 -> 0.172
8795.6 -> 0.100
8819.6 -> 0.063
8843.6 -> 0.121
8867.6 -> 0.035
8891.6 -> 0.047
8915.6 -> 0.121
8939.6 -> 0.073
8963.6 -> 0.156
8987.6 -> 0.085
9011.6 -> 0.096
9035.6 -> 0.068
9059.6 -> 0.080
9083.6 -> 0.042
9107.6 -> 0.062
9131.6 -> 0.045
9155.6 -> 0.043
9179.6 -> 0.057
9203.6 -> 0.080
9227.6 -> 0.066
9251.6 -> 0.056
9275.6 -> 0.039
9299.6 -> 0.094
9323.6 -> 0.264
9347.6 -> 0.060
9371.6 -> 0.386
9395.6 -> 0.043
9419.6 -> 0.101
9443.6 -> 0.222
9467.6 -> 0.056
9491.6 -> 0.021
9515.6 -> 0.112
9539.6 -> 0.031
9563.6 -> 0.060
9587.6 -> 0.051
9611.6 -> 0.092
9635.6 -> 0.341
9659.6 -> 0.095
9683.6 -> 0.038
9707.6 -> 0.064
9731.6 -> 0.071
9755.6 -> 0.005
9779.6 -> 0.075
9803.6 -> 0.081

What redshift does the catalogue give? 1.58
